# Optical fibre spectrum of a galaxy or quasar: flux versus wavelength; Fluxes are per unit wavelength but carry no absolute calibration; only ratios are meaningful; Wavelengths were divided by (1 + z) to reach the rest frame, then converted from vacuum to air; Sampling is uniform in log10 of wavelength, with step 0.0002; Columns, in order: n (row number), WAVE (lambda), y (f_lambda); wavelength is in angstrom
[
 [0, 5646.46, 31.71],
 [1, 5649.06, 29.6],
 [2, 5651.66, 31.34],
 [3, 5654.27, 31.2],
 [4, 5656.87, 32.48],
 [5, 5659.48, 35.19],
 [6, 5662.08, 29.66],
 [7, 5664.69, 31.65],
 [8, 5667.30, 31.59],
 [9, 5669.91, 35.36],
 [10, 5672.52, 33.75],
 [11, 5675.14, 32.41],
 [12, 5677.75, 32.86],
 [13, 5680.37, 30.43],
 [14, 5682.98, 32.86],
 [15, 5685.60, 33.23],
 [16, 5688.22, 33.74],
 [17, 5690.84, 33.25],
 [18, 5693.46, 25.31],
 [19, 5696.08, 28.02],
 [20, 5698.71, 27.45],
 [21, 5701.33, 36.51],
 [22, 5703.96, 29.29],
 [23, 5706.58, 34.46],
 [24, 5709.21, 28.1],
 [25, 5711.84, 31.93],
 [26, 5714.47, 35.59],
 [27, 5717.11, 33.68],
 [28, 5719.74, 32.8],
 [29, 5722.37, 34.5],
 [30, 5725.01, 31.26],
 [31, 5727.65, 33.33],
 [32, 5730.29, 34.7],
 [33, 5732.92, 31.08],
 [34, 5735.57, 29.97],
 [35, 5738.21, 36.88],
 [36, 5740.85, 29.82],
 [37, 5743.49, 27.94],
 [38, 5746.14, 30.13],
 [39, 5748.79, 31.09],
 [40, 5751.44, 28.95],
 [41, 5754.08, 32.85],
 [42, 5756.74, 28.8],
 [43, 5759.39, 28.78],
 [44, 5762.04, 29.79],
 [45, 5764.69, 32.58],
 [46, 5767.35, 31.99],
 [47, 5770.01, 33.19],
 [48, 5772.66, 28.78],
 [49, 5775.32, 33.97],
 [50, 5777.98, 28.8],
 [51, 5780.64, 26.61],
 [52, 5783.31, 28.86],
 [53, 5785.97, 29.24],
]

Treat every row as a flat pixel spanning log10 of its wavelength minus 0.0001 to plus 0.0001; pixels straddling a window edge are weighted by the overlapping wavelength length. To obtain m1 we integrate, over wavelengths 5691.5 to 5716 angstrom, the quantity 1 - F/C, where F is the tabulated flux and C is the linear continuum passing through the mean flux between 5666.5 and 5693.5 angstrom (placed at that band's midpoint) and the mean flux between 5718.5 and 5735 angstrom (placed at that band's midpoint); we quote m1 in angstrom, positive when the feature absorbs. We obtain 1.4 angstrom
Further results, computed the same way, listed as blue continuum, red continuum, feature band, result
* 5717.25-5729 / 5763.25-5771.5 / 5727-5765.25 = 2.00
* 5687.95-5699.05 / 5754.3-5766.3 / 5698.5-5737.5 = -3.72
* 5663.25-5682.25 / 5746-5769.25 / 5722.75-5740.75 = -0.88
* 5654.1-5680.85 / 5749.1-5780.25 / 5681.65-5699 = 0.74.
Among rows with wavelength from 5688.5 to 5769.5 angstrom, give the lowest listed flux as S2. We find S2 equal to 25.31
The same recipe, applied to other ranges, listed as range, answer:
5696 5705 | 27.45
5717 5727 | 31.26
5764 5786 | 26.61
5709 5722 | 28.1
